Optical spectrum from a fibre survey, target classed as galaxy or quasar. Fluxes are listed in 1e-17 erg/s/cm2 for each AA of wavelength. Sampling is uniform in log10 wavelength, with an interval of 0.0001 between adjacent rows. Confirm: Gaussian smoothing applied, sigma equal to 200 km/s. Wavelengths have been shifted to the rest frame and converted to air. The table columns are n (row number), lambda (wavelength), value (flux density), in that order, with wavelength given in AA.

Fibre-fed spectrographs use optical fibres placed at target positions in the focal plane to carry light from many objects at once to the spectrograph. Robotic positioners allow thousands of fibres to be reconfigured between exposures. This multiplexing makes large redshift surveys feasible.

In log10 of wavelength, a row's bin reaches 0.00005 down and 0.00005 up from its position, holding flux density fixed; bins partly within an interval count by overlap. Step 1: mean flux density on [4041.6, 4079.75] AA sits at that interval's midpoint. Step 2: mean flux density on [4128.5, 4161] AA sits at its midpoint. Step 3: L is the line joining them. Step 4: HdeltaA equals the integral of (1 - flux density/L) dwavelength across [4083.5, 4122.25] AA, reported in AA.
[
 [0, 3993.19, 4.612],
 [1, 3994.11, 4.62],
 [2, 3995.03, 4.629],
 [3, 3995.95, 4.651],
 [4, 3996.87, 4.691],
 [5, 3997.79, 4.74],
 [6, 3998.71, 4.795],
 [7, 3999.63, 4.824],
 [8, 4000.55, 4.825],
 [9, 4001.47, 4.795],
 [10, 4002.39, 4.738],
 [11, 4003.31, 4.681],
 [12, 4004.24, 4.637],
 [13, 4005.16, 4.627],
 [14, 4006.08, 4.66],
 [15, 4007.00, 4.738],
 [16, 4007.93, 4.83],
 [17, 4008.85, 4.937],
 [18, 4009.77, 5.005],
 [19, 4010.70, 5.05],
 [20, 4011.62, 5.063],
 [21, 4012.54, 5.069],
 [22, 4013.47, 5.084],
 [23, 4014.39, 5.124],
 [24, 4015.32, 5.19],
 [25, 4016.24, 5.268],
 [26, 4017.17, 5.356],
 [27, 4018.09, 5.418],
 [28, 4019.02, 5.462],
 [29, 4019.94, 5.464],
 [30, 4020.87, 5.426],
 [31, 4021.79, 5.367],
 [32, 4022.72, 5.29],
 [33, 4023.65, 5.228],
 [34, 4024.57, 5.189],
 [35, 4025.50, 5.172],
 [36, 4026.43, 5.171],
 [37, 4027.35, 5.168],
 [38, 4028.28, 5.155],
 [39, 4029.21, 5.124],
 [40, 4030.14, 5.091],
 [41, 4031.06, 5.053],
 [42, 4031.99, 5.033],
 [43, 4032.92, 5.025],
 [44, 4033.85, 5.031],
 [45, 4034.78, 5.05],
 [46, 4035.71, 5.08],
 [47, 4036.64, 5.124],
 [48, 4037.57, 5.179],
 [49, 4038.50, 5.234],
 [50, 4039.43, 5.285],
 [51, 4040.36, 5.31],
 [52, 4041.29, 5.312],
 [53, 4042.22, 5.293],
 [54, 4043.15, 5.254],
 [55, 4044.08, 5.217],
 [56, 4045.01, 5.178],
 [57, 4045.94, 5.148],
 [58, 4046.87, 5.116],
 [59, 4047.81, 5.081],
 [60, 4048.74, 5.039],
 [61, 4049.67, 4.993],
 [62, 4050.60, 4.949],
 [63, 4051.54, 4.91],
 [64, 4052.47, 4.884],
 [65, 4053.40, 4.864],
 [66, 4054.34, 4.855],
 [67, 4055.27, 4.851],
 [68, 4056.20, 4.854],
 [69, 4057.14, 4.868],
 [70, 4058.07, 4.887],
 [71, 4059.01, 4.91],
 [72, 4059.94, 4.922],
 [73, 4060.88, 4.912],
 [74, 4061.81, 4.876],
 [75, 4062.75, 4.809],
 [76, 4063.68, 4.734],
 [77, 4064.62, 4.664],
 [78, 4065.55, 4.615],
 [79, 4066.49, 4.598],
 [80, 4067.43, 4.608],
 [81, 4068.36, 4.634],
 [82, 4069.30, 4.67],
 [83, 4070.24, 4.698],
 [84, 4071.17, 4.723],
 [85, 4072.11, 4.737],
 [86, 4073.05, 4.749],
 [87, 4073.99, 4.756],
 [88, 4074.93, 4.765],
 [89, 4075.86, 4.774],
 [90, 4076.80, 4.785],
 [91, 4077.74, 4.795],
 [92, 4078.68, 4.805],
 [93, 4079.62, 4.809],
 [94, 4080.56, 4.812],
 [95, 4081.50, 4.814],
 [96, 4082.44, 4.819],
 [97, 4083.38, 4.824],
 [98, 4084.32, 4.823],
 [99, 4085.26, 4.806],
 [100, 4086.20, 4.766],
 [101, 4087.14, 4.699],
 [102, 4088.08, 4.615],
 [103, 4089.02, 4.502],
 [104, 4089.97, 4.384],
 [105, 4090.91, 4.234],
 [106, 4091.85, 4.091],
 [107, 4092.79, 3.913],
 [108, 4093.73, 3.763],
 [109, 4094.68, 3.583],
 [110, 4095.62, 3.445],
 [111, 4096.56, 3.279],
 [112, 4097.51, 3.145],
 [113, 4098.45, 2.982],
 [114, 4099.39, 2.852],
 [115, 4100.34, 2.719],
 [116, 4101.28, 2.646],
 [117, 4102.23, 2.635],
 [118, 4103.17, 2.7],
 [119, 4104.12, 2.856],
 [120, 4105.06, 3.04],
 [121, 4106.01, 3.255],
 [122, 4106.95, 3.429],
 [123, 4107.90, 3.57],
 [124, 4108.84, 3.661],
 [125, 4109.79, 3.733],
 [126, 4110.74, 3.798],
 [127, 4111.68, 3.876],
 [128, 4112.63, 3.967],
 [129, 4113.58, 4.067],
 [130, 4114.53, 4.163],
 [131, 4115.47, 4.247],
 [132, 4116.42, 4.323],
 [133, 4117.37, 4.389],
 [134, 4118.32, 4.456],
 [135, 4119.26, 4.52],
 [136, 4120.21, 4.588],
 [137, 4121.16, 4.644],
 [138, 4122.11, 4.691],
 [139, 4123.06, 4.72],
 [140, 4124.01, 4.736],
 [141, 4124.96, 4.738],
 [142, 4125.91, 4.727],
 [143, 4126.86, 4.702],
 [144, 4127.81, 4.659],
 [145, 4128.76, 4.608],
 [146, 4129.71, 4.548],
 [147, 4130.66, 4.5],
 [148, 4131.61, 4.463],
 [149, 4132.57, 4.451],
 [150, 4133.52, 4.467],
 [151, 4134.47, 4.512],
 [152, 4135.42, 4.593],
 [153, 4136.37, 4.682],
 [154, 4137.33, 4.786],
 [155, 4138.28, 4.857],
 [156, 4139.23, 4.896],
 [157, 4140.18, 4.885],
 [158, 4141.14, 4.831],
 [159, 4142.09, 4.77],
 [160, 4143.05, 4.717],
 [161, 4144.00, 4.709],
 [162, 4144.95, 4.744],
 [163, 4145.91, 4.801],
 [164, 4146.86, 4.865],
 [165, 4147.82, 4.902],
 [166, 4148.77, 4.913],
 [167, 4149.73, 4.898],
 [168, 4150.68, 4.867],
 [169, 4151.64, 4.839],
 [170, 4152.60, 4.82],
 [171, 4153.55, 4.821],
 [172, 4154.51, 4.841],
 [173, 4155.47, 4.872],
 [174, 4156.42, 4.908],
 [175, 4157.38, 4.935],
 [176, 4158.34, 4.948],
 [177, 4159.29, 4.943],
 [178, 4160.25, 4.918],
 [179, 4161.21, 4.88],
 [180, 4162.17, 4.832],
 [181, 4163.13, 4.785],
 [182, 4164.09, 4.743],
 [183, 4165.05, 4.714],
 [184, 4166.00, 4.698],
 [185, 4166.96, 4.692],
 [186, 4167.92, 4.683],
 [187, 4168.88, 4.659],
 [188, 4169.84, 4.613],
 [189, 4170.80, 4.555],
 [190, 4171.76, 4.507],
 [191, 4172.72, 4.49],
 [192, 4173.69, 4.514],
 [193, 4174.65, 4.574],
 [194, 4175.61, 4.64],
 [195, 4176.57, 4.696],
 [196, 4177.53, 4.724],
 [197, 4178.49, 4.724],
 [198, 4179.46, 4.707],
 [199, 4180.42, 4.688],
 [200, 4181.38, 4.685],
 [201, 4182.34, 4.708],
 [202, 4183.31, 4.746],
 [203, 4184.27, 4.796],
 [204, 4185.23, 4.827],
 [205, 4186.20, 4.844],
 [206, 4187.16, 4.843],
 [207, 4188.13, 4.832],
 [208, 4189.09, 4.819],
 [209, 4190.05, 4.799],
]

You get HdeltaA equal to 7.8 AA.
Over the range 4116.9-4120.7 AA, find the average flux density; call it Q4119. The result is 4.49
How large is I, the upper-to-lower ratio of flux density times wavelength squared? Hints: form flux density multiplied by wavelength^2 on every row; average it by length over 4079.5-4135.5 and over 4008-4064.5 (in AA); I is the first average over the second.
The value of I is 0.8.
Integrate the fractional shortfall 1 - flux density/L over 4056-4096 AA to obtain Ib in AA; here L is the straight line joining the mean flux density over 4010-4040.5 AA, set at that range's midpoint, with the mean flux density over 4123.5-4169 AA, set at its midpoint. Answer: 3.1 AA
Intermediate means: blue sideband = 5.19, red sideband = 4.76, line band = 4.62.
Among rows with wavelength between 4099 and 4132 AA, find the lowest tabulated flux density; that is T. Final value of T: 2.635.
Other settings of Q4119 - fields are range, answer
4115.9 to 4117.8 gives 4.34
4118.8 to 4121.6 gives 4.58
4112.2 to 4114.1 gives 4.01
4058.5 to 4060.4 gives 4.91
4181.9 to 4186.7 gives 4.78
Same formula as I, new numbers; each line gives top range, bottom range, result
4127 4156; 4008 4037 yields 0.97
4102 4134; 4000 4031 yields 0.86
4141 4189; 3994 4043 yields 1.01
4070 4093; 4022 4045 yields 0.92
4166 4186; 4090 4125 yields 1.28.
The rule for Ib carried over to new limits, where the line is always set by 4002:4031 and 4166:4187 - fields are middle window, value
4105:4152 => 3.20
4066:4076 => 0.50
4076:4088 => 0.32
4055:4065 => 0.26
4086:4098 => 2.16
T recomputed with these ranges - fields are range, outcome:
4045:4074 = 4.598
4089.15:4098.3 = 3.145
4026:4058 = 4.851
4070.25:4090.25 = 4.384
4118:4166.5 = 4.451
